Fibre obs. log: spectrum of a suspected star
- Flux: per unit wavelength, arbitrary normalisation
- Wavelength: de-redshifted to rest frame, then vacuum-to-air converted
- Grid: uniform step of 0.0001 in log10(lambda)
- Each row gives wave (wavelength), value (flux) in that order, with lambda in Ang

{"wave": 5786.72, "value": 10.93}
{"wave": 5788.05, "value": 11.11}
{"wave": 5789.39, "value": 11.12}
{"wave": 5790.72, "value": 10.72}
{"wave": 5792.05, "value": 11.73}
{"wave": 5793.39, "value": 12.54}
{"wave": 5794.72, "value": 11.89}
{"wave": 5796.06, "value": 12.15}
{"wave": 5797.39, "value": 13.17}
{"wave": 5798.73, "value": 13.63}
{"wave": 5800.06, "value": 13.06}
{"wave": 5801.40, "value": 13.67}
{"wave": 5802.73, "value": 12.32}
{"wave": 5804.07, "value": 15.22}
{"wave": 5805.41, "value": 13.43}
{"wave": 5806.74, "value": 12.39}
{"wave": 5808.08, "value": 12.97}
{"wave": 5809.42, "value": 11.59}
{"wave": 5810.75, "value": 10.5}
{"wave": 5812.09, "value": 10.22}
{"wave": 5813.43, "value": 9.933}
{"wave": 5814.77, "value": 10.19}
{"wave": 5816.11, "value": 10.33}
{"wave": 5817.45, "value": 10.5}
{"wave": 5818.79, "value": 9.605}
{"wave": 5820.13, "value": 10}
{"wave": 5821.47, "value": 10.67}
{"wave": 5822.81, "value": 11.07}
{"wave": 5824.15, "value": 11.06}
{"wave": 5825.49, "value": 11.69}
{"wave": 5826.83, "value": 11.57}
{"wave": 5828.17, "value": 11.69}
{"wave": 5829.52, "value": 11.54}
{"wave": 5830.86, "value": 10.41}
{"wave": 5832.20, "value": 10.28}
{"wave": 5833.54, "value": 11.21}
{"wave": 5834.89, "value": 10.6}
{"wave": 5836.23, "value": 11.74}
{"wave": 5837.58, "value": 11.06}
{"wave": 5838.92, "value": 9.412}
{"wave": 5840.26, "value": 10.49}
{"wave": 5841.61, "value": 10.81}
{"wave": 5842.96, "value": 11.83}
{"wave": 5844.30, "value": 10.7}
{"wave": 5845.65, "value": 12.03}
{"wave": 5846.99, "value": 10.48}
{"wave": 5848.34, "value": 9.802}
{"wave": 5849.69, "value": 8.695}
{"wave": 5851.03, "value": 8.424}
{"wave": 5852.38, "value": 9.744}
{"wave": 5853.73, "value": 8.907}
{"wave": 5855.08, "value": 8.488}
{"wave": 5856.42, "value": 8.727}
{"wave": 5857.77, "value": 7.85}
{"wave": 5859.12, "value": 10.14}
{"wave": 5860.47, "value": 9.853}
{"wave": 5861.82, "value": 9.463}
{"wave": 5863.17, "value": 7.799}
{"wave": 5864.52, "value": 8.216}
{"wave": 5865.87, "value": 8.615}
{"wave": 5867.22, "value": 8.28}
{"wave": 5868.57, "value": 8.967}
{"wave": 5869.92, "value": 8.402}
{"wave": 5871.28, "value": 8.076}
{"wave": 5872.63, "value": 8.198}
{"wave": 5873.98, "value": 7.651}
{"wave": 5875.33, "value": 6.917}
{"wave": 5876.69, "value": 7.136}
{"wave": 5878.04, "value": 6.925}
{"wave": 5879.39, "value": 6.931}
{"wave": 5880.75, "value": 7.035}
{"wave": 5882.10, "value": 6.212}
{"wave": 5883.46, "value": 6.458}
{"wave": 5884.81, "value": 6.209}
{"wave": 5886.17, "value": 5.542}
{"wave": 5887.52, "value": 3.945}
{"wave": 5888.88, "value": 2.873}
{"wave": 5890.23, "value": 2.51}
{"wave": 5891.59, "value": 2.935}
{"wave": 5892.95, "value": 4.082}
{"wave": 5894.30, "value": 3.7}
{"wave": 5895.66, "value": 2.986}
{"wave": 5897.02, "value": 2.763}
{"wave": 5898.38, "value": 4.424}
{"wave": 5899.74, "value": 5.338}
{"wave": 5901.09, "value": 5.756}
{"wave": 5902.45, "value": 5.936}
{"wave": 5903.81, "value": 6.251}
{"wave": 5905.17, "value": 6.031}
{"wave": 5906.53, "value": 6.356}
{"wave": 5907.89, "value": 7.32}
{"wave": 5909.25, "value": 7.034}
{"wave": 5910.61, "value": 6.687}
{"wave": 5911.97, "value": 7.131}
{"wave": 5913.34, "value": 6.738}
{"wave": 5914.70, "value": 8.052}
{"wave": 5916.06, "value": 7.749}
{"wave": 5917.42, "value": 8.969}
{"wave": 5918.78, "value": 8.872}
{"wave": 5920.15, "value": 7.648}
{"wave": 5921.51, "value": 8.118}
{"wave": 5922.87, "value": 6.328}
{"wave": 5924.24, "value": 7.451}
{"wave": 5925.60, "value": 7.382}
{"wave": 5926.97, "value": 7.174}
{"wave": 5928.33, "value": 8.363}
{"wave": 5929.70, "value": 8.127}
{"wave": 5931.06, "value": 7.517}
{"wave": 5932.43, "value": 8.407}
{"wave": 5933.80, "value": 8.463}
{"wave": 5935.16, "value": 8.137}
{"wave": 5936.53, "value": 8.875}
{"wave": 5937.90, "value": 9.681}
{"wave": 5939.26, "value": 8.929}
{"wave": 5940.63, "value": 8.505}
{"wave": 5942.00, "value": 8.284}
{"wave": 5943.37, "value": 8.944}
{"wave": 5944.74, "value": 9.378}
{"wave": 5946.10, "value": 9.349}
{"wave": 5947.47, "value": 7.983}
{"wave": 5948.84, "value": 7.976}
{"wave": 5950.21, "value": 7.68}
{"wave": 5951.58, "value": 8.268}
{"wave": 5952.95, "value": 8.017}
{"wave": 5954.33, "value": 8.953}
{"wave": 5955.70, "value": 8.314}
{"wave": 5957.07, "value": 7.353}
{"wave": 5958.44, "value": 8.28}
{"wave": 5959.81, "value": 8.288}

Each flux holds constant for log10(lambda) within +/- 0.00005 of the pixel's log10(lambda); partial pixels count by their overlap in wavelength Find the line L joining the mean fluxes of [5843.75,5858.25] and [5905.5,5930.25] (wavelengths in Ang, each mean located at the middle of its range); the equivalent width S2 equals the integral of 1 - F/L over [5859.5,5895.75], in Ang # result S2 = 8.9 Ang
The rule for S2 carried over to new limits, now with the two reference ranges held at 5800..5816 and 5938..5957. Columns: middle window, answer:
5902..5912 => 3.1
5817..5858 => 3.3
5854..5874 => 3.8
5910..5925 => 2.7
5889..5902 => 7.9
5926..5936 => 1.0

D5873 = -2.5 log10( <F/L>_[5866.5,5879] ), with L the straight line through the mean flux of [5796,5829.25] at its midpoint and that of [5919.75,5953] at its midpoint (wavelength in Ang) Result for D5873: 0.27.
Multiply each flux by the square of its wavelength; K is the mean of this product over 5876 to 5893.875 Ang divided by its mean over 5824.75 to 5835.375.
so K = 0.5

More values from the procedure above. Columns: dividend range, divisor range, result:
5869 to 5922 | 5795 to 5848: 0.56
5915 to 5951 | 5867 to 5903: 1.46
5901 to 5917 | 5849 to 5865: 0.78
